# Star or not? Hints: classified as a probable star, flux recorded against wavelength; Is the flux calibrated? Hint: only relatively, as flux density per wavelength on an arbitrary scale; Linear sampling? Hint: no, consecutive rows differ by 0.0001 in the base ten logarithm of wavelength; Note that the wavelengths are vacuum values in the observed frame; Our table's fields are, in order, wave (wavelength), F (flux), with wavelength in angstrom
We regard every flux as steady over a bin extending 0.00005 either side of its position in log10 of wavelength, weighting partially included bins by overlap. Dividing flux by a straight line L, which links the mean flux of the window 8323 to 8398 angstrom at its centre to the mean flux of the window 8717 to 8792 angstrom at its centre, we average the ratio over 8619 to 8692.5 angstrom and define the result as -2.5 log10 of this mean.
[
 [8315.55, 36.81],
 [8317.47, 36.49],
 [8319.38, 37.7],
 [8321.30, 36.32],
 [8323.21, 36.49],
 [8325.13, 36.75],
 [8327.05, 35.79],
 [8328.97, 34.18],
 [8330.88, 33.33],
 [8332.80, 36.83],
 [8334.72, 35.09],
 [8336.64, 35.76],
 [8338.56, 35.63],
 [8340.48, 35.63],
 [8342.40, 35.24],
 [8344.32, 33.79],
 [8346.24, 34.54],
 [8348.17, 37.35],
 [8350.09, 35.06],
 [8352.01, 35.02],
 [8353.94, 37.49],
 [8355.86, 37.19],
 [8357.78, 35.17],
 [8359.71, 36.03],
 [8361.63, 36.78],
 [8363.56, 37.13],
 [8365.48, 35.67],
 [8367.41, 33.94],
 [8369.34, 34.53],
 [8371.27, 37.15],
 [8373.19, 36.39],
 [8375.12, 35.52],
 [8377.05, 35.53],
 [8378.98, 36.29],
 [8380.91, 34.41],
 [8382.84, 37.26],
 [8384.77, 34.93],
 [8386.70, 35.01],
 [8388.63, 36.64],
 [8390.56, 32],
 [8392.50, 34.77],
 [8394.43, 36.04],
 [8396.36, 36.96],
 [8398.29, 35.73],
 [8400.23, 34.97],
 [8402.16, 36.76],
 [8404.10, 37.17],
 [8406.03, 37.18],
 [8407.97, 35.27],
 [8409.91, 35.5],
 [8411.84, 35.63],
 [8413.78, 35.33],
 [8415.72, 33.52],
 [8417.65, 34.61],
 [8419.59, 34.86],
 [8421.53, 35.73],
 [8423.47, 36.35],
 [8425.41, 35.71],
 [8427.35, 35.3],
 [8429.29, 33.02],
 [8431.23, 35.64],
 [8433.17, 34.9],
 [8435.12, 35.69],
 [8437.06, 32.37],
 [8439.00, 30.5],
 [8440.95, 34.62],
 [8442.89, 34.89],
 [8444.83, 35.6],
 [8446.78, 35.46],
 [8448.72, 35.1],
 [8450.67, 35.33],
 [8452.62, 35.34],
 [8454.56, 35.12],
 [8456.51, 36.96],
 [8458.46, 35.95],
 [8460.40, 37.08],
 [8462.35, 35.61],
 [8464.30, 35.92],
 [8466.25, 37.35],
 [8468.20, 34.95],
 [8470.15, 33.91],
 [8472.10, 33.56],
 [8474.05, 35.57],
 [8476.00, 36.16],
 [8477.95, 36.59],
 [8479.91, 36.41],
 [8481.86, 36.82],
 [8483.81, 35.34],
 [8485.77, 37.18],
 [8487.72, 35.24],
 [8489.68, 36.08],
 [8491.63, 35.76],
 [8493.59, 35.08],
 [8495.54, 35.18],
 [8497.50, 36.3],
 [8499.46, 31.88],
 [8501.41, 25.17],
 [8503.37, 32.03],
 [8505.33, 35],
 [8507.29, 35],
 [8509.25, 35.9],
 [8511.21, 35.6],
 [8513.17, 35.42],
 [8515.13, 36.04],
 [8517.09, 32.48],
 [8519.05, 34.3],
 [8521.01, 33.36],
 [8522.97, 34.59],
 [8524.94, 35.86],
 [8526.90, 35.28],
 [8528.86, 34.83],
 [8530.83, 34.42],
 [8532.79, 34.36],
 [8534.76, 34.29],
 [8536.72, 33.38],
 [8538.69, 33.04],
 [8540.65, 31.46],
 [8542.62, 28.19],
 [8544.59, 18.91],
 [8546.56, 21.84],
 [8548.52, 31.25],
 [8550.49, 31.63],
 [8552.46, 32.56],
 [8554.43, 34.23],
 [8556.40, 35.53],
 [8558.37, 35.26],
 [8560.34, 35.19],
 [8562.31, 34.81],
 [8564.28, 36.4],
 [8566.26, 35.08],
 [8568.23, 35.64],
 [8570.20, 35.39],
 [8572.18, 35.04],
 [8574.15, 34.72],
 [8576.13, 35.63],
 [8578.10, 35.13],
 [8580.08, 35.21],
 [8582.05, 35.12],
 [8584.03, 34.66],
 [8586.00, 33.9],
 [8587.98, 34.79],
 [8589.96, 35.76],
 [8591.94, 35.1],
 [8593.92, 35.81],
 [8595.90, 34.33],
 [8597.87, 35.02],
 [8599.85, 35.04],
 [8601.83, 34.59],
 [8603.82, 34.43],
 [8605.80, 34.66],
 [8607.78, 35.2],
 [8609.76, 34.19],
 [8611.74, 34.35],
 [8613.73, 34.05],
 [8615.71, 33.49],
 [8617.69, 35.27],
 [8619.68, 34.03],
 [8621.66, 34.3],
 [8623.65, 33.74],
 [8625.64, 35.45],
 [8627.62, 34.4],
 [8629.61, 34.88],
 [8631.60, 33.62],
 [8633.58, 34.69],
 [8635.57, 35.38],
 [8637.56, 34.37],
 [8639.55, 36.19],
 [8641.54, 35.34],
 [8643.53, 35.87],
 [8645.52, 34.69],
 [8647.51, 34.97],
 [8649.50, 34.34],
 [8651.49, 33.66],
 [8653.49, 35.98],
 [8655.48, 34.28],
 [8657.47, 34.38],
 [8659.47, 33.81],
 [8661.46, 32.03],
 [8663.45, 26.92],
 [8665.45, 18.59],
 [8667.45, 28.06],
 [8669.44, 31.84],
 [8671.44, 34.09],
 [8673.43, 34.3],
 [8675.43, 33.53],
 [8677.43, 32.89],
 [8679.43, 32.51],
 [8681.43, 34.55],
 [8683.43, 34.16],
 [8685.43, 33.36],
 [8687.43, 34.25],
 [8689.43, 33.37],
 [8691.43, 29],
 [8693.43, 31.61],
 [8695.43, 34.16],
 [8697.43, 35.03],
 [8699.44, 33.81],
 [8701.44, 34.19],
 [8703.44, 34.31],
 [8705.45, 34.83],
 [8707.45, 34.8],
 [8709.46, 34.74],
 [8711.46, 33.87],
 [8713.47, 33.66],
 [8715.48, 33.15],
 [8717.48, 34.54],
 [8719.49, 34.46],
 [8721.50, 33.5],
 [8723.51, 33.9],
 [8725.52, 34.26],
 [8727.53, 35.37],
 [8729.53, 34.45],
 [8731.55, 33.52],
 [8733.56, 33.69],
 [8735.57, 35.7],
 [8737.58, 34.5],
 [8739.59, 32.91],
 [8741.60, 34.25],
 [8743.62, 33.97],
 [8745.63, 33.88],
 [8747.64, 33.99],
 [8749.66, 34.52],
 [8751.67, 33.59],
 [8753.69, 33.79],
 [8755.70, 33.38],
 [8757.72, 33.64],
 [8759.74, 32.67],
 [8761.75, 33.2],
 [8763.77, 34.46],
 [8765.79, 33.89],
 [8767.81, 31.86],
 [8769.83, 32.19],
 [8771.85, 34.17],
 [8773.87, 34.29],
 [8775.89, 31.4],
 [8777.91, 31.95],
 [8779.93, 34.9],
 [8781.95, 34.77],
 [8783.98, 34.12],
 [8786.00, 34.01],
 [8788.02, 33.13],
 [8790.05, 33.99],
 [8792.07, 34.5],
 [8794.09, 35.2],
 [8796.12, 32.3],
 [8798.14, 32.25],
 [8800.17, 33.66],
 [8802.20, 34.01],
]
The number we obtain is 0.03 mag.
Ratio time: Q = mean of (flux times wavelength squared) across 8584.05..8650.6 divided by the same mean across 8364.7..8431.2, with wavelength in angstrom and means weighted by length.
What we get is 1.0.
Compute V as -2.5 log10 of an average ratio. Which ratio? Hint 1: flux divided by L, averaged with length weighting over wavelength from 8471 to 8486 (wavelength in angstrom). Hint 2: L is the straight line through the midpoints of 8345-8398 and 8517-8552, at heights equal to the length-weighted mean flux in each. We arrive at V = -0.08 mag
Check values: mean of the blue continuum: 35.7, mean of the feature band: 35.9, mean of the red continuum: 31.9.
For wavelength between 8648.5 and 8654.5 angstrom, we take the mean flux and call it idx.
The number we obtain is 34.6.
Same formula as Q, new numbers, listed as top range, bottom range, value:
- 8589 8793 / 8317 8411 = 1.02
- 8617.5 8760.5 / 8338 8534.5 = 1.01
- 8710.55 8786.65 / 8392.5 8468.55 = 1.03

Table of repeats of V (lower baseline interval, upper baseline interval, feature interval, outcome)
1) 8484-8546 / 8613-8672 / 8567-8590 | -0.05 mag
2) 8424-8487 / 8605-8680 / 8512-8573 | 0.04 mag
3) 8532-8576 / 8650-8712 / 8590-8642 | -0.06 mag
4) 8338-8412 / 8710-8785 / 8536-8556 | 0.17 mag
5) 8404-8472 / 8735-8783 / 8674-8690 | 0.01 mag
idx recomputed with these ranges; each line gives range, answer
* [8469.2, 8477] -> 34.8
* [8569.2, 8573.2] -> 35.2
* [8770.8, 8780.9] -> 33.3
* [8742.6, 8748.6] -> 33.9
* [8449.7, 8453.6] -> 35.4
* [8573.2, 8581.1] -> 35.2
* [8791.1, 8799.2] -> 33.6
